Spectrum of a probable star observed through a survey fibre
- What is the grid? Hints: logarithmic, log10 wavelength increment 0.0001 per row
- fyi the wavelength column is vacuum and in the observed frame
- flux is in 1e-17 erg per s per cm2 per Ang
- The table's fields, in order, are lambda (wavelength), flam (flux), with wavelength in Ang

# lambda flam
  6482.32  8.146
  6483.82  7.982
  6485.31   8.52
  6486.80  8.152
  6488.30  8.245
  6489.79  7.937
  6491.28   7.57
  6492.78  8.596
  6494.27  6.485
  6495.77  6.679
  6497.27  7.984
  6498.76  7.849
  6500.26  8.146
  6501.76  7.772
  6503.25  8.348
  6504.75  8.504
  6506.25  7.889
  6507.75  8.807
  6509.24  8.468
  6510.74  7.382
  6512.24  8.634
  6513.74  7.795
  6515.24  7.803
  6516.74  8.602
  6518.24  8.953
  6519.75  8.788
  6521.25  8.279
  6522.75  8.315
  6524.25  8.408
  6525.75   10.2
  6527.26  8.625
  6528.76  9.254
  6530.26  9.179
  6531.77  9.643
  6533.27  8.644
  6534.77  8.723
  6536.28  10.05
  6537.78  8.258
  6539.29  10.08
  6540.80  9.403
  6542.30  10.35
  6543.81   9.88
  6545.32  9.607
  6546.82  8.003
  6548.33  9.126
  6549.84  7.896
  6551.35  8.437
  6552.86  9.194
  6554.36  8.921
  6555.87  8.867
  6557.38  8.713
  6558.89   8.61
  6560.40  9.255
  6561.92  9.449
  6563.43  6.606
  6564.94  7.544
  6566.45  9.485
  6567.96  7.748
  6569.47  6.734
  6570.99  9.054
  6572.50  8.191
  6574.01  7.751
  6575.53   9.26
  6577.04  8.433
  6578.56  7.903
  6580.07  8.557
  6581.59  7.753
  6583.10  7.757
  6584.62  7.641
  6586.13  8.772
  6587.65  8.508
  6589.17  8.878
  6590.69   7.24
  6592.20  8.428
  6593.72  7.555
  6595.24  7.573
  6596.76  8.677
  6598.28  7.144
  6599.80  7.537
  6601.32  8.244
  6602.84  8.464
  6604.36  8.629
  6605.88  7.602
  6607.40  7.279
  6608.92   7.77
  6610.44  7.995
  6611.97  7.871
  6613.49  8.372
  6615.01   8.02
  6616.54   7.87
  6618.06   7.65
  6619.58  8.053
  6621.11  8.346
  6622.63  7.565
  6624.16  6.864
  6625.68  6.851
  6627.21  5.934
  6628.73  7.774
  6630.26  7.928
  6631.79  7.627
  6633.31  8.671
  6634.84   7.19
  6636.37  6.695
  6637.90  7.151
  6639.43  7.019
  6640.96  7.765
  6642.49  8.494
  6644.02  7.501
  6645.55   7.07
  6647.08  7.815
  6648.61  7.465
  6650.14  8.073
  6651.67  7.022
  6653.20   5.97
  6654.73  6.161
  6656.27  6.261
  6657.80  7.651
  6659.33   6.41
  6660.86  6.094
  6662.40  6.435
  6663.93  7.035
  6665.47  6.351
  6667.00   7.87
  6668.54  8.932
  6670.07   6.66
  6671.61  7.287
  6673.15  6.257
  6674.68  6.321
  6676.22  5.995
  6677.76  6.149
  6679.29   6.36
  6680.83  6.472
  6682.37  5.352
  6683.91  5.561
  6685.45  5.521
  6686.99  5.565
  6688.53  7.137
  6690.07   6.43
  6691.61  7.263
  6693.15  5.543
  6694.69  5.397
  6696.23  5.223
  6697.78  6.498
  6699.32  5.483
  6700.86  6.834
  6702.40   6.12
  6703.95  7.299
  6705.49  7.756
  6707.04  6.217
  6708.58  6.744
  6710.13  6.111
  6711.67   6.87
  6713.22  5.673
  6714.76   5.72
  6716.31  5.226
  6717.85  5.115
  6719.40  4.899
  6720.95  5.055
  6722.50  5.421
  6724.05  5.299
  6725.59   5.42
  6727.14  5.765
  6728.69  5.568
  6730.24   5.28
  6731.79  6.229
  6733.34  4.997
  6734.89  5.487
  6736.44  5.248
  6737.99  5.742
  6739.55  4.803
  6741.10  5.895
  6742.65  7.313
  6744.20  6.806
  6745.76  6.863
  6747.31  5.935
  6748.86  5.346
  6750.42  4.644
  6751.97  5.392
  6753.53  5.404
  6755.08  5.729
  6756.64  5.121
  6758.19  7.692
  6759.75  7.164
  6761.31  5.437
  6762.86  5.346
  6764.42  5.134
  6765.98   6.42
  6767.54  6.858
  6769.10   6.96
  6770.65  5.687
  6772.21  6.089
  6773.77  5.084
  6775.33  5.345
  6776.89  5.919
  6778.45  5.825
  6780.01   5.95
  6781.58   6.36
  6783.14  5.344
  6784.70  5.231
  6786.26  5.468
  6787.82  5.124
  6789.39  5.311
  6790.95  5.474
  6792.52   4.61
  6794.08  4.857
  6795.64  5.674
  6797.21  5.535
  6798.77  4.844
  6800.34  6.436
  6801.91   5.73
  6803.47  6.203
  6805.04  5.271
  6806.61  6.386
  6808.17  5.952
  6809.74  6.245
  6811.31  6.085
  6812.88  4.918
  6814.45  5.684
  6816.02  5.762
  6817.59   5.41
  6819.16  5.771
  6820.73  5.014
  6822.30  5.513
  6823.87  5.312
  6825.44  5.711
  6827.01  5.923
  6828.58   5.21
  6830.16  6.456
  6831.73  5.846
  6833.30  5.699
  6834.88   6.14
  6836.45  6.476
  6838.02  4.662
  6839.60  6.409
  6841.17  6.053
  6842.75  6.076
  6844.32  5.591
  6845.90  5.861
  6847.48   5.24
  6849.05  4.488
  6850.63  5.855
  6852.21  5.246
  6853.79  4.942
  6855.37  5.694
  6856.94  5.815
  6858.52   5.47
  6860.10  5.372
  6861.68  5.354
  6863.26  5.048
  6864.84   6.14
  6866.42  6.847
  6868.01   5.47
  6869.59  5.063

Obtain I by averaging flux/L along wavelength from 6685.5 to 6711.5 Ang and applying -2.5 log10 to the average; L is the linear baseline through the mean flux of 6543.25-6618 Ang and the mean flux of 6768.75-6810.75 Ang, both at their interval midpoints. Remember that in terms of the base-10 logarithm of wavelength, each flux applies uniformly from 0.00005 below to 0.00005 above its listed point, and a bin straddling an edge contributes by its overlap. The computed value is 0.07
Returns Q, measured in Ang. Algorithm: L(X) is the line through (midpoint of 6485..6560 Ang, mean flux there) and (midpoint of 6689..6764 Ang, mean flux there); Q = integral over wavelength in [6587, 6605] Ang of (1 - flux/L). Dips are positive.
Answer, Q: -1.08 Ang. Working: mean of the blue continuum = 8.58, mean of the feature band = 8.07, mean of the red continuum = 5.89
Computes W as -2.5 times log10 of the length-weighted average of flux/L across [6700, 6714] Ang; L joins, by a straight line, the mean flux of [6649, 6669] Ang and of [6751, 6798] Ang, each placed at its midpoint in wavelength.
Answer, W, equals -0.033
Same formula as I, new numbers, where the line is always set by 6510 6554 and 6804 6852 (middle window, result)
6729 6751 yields 0.15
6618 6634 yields 0.04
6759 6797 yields 0.10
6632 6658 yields 0.05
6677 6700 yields 0.20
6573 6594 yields 0.02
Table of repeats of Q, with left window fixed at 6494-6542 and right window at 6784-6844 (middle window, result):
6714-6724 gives 2.0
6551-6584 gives -1.3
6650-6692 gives 2.9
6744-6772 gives 0.9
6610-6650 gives -0.9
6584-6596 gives -0.4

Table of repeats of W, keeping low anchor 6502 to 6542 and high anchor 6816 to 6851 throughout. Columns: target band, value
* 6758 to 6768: 0.03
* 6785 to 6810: 0.09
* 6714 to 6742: 0.23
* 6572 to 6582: -0.01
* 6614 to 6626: 0.01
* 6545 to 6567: -0.03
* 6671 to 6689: 0.17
